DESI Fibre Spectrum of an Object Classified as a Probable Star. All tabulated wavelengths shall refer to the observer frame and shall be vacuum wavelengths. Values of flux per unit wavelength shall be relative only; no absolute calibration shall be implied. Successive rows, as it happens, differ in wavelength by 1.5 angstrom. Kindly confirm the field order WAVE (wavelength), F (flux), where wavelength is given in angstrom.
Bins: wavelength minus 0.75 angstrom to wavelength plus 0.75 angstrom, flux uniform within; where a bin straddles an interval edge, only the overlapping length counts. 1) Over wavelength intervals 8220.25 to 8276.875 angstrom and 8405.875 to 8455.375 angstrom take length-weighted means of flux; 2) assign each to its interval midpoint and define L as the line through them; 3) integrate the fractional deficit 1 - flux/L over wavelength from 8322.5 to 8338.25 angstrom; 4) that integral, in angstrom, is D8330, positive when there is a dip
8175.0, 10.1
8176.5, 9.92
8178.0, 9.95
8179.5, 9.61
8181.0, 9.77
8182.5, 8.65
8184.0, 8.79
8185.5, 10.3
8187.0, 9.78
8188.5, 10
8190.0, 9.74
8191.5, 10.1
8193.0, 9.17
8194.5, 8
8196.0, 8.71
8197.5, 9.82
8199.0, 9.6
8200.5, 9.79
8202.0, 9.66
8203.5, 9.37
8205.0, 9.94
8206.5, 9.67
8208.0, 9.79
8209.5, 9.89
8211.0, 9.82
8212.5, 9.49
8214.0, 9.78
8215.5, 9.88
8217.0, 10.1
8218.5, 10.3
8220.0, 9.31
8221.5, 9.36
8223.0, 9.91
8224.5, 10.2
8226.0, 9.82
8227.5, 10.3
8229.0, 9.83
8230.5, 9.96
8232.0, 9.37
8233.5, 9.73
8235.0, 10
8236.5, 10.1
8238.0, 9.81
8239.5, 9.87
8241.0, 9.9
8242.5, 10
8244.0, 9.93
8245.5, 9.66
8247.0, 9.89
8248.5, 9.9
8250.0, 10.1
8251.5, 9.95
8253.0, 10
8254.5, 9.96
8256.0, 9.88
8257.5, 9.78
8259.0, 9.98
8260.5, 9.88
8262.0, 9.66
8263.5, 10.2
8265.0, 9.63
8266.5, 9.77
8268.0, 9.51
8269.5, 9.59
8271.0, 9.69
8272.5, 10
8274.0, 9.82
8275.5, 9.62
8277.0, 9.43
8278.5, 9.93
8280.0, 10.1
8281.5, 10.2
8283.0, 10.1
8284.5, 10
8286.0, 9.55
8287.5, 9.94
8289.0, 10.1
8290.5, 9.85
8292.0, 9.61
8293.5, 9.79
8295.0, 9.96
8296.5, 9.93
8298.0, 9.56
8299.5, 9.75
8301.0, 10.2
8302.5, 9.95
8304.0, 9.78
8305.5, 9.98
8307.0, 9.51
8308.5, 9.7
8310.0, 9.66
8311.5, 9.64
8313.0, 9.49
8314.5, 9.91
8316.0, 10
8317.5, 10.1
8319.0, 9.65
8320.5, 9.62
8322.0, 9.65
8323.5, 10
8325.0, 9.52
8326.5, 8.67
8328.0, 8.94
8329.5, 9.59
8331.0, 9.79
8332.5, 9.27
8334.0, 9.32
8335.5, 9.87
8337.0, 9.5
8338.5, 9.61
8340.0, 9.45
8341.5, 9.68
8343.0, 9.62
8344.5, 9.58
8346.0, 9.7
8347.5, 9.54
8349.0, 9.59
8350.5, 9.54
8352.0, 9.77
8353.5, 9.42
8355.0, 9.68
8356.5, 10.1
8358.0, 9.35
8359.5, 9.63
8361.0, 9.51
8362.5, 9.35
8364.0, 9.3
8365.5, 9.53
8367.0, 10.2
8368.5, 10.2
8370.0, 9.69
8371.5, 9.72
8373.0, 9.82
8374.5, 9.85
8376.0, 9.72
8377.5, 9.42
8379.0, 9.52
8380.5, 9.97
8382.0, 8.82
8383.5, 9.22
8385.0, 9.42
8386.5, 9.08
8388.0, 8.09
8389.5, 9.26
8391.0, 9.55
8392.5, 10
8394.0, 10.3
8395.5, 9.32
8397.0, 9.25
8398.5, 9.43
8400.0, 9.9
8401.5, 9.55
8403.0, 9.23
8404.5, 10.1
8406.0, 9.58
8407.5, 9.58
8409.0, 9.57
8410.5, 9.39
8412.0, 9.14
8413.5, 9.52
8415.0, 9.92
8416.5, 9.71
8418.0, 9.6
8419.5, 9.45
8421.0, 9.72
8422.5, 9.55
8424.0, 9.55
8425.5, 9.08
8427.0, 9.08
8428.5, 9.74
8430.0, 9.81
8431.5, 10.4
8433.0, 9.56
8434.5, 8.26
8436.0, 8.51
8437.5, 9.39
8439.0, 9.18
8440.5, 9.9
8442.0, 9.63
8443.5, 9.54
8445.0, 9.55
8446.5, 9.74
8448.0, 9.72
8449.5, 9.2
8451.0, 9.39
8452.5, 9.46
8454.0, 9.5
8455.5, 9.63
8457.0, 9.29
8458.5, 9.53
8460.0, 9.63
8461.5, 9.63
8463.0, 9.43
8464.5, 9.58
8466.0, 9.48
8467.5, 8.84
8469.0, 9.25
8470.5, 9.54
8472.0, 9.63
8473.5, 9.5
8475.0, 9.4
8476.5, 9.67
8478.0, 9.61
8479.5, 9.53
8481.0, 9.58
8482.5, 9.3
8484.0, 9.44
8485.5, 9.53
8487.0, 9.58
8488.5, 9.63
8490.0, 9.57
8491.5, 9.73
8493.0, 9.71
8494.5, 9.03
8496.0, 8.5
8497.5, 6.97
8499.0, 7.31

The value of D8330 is 0.37 angstrom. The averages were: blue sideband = 9.84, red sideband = 9.48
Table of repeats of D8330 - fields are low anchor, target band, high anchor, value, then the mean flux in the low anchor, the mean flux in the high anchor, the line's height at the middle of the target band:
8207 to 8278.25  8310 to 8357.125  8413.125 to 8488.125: 0.38 angstrom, 9.84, 9.49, 9.68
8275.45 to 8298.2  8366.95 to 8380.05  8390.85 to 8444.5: -0.18 angstrom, 9.87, 9.53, 9.64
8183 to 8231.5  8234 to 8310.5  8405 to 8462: -1.79 angstrom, 9.69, 9.49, 9.63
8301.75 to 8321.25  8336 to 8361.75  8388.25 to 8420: 0.21 angstrom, 9.77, 9.57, 9.69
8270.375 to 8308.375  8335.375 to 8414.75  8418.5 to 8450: 0.48 angstrom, 9.85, 9.46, 9.62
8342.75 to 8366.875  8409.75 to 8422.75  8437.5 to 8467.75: -0.03 angstrom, 9.59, 9.5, 9.53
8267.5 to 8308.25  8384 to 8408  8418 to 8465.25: 0.27 angstrom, 9.83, 9.47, 9.58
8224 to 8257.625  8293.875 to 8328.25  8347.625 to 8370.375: 0.15 angstrom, 9.91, 9.65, 9.76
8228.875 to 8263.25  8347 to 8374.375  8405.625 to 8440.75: -0.17 angstrom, 9.88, 9.46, 9.61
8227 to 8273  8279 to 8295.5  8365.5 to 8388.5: -0.27 angstrom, 9.86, 9.53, 9.77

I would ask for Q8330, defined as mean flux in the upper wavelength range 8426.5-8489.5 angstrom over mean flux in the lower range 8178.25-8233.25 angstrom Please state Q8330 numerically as 0.98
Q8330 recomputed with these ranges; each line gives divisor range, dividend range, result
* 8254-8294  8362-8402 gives 0.97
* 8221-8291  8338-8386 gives 0.97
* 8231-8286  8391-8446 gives 0.97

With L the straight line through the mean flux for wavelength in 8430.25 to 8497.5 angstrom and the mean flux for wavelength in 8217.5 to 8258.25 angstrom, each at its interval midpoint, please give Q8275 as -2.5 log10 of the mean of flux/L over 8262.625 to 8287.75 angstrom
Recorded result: 0.00 mag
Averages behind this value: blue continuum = 9.88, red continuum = 9.42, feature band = 9.83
